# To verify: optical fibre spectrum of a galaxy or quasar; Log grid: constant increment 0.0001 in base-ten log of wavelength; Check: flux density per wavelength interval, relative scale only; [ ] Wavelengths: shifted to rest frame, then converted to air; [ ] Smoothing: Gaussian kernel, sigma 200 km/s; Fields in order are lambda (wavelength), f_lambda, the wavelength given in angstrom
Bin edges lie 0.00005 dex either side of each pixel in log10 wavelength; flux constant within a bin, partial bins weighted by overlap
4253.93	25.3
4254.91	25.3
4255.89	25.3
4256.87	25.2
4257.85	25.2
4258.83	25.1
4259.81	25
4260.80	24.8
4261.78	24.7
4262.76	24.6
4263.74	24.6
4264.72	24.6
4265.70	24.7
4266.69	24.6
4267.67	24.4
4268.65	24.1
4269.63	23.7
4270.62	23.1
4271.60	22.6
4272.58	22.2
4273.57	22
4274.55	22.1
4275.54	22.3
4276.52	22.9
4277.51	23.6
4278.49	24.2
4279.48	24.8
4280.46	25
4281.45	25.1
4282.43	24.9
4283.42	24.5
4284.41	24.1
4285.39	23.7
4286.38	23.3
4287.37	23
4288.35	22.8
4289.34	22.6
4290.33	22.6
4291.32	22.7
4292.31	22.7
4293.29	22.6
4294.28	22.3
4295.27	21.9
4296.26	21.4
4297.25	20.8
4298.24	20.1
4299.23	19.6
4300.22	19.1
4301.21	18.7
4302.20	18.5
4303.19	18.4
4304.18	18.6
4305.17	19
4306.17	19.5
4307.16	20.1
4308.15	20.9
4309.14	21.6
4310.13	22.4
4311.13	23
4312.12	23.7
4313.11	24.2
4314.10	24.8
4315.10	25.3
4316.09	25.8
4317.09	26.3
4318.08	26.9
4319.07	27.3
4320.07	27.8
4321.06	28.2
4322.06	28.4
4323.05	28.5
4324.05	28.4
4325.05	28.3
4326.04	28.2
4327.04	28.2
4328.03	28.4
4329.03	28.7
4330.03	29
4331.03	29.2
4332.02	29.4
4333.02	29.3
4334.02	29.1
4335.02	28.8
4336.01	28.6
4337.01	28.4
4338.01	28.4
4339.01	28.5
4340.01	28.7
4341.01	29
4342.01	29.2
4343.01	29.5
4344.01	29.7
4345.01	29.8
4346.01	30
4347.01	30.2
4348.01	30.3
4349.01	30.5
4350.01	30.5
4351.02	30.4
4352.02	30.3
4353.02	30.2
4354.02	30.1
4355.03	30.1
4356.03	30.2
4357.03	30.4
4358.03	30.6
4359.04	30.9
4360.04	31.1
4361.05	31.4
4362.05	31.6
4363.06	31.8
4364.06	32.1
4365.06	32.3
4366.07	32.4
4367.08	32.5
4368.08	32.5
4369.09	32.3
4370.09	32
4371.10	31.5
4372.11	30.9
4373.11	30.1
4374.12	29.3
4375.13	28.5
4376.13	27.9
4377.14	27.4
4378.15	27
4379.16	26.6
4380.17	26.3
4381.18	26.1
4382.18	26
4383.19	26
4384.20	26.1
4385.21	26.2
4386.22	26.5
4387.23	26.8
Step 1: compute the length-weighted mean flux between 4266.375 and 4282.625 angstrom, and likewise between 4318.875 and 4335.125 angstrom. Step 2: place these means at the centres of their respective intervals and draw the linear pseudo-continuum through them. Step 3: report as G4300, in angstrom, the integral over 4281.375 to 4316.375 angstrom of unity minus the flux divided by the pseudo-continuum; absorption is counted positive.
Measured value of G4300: 5.2 angstrom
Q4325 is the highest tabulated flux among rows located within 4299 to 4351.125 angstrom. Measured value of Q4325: 30.5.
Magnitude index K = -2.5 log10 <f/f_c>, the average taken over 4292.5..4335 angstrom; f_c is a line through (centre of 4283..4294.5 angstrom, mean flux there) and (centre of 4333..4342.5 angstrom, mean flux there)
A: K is 0.07 mag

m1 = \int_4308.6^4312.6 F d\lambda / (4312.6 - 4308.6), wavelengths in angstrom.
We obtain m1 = 22.6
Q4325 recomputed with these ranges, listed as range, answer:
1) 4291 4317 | 25.8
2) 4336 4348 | 30.2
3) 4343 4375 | 32.5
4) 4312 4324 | 28.5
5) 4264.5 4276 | 24.7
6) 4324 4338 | 29.4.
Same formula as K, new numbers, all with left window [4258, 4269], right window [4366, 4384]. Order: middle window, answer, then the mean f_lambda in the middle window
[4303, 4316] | 0.21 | 21.9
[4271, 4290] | 0.08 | 23.5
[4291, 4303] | 0.24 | 20.8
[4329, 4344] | -0.05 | 28.9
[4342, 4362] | -0.08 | 30.3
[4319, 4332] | -0.05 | 28.4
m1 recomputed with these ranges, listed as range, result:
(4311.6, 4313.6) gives 24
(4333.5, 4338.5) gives 28.7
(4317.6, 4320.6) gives 27.4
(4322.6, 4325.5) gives 28.3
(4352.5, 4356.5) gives 30.2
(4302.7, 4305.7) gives 18.6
